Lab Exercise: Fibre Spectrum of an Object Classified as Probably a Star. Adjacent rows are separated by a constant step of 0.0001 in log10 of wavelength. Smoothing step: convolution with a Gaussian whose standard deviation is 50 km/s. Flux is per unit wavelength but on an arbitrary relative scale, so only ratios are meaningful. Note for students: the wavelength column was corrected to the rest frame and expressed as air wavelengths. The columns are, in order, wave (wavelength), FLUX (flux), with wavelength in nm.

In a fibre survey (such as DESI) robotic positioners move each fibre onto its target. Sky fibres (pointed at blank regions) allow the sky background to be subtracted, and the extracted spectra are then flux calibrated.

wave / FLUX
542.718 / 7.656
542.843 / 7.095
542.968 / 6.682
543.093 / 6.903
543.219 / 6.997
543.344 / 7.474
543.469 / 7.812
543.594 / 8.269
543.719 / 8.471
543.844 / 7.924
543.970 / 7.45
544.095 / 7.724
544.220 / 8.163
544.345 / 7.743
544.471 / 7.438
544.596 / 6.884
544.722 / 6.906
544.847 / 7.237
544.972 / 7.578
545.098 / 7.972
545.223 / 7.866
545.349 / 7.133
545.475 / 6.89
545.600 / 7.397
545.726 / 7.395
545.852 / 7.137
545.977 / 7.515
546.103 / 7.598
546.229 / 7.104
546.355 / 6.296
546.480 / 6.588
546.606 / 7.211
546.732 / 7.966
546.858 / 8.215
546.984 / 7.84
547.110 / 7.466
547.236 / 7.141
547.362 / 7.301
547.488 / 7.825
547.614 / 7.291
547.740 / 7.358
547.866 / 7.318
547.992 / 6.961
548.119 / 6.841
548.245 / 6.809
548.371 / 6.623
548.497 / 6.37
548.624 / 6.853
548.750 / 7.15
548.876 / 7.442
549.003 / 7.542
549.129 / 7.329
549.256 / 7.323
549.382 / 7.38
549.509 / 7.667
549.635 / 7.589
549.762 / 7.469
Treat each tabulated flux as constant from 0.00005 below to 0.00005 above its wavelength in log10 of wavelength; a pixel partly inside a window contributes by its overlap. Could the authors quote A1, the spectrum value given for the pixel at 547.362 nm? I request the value 7.301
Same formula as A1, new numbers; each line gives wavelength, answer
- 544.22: 8.163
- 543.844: 7.924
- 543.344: 7.474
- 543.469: 7.812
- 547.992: 6.961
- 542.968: 6.682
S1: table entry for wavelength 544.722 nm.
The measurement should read 6.906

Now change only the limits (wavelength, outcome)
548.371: 6.623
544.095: 7.724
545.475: 6.89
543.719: 8.471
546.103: 7.598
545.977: 7.515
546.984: 7.84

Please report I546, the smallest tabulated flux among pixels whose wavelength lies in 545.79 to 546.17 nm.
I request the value 7.137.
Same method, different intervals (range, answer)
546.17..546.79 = 6.296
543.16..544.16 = 6.997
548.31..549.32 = 6.37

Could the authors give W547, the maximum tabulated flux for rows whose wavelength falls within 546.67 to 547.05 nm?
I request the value 8.215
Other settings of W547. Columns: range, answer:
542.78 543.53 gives 7.812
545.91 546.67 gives 7.598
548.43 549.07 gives 7.542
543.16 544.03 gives 8.471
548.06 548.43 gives 6.841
